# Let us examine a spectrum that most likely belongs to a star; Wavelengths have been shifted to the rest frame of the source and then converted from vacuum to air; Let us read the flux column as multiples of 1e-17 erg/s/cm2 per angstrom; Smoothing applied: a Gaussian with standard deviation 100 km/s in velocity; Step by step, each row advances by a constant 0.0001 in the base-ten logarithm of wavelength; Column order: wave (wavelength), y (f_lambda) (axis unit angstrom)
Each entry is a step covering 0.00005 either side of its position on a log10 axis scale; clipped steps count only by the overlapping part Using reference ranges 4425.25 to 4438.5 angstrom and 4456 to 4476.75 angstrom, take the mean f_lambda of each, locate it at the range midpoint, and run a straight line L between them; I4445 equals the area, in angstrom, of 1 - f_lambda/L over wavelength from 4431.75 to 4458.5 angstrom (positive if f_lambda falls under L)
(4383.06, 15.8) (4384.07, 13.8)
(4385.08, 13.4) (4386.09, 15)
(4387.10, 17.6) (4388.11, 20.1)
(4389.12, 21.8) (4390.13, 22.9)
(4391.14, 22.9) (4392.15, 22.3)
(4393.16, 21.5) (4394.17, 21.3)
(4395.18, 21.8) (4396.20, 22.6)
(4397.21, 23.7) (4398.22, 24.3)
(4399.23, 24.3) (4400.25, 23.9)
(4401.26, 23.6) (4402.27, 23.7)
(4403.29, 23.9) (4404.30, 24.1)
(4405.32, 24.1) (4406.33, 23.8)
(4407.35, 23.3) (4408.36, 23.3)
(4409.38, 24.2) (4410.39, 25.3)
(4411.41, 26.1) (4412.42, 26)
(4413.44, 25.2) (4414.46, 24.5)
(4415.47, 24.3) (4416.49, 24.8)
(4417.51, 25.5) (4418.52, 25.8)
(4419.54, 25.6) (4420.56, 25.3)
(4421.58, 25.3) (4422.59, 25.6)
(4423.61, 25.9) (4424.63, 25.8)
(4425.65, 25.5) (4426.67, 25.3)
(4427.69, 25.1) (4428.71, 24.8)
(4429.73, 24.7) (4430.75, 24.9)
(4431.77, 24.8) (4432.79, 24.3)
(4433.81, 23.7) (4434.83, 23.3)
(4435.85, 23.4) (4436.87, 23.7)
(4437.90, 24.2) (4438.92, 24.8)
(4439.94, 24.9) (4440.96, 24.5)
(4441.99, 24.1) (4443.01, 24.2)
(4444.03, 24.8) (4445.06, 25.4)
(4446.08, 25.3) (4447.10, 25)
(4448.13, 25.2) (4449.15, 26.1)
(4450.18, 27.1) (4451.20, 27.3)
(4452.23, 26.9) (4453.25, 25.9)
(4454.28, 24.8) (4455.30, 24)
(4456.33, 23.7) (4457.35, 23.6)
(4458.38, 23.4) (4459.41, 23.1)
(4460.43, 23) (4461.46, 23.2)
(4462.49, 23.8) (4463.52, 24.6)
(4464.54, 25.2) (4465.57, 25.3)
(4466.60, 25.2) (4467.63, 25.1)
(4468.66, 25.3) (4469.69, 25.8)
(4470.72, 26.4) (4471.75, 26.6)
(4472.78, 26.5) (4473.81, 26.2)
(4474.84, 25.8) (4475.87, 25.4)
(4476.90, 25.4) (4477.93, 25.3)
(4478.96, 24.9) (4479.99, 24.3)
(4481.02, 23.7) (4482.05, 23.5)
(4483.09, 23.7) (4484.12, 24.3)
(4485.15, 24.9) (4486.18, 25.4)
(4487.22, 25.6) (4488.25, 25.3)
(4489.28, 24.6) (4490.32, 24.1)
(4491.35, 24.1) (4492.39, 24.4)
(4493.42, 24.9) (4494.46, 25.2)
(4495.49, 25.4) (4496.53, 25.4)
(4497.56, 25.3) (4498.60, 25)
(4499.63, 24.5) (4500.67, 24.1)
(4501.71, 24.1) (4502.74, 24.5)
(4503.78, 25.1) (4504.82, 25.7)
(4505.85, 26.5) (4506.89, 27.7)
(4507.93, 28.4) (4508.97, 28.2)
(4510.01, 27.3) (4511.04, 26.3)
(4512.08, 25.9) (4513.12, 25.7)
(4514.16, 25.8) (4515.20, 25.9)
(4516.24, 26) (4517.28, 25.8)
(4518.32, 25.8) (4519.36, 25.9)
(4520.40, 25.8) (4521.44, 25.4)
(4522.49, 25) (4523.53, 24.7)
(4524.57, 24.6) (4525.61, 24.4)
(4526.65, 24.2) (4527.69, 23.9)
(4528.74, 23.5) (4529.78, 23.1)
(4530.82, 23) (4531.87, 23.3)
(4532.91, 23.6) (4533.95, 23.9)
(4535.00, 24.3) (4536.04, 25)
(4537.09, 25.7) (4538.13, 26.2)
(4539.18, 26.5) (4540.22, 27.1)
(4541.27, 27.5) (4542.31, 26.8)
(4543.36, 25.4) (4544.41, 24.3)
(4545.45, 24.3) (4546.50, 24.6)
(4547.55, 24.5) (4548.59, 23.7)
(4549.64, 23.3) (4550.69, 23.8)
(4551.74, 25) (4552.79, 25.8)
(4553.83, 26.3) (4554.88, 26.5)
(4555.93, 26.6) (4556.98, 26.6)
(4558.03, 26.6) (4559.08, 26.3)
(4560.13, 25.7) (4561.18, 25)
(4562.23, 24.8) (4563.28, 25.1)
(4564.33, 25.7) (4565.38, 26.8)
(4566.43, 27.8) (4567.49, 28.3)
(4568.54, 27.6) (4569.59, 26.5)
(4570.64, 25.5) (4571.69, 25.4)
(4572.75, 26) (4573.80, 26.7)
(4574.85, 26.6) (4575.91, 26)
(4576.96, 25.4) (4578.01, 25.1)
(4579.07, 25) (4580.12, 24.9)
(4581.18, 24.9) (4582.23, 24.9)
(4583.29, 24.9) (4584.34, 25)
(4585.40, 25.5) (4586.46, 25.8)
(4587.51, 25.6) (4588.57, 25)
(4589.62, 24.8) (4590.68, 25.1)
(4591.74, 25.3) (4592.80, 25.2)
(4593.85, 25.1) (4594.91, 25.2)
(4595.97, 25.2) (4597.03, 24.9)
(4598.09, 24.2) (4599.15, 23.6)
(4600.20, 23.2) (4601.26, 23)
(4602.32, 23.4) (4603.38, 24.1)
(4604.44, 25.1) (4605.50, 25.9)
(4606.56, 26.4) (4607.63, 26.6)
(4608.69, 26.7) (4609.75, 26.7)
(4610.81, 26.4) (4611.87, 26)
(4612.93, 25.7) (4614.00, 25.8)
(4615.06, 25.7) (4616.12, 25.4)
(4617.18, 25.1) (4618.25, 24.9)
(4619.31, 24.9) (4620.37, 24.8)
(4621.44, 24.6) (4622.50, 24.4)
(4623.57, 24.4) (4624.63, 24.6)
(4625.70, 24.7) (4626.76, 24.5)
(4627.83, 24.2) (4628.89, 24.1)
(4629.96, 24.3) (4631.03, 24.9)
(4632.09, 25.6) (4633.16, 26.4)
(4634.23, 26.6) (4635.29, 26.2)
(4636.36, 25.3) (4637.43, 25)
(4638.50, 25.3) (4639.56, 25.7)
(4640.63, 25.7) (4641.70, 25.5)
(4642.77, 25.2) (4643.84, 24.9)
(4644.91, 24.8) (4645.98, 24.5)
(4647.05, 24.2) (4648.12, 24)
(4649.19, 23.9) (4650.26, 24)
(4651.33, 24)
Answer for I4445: -0.2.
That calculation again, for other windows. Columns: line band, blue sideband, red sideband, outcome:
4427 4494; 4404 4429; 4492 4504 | 0.2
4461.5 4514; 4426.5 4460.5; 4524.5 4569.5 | -0.7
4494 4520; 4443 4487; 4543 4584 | -0.6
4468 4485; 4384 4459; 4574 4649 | -0.6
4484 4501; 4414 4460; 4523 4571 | 0.2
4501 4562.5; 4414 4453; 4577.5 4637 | -0.7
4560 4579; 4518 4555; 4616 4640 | -0.9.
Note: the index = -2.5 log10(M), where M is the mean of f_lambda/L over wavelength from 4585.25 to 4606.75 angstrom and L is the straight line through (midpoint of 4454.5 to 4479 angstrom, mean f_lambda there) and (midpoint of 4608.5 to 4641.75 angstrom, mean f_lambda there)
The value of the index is 0.02 mag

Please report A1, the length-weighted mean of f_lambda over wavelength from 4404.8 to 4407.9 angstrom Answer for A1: 23.7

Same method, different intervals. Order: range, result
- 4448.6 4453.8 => 26.6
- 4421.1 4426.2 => 25.6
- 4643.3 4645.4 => 24.8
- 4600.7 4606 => 24.3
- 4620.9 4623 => 24.5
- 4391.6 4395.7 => 21.7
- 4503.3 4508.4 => 26.7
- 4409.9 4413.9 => 25.6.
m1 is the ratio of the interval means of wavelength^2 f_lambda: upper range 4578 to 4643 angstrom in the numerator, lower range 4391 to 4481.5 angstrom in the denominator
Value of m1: 1.1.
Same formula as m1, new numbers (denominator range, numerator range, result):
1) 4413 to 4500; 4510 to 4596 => 1.06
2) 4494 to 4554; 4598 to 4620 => 1.04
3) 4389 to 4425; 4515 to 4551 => 1.09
